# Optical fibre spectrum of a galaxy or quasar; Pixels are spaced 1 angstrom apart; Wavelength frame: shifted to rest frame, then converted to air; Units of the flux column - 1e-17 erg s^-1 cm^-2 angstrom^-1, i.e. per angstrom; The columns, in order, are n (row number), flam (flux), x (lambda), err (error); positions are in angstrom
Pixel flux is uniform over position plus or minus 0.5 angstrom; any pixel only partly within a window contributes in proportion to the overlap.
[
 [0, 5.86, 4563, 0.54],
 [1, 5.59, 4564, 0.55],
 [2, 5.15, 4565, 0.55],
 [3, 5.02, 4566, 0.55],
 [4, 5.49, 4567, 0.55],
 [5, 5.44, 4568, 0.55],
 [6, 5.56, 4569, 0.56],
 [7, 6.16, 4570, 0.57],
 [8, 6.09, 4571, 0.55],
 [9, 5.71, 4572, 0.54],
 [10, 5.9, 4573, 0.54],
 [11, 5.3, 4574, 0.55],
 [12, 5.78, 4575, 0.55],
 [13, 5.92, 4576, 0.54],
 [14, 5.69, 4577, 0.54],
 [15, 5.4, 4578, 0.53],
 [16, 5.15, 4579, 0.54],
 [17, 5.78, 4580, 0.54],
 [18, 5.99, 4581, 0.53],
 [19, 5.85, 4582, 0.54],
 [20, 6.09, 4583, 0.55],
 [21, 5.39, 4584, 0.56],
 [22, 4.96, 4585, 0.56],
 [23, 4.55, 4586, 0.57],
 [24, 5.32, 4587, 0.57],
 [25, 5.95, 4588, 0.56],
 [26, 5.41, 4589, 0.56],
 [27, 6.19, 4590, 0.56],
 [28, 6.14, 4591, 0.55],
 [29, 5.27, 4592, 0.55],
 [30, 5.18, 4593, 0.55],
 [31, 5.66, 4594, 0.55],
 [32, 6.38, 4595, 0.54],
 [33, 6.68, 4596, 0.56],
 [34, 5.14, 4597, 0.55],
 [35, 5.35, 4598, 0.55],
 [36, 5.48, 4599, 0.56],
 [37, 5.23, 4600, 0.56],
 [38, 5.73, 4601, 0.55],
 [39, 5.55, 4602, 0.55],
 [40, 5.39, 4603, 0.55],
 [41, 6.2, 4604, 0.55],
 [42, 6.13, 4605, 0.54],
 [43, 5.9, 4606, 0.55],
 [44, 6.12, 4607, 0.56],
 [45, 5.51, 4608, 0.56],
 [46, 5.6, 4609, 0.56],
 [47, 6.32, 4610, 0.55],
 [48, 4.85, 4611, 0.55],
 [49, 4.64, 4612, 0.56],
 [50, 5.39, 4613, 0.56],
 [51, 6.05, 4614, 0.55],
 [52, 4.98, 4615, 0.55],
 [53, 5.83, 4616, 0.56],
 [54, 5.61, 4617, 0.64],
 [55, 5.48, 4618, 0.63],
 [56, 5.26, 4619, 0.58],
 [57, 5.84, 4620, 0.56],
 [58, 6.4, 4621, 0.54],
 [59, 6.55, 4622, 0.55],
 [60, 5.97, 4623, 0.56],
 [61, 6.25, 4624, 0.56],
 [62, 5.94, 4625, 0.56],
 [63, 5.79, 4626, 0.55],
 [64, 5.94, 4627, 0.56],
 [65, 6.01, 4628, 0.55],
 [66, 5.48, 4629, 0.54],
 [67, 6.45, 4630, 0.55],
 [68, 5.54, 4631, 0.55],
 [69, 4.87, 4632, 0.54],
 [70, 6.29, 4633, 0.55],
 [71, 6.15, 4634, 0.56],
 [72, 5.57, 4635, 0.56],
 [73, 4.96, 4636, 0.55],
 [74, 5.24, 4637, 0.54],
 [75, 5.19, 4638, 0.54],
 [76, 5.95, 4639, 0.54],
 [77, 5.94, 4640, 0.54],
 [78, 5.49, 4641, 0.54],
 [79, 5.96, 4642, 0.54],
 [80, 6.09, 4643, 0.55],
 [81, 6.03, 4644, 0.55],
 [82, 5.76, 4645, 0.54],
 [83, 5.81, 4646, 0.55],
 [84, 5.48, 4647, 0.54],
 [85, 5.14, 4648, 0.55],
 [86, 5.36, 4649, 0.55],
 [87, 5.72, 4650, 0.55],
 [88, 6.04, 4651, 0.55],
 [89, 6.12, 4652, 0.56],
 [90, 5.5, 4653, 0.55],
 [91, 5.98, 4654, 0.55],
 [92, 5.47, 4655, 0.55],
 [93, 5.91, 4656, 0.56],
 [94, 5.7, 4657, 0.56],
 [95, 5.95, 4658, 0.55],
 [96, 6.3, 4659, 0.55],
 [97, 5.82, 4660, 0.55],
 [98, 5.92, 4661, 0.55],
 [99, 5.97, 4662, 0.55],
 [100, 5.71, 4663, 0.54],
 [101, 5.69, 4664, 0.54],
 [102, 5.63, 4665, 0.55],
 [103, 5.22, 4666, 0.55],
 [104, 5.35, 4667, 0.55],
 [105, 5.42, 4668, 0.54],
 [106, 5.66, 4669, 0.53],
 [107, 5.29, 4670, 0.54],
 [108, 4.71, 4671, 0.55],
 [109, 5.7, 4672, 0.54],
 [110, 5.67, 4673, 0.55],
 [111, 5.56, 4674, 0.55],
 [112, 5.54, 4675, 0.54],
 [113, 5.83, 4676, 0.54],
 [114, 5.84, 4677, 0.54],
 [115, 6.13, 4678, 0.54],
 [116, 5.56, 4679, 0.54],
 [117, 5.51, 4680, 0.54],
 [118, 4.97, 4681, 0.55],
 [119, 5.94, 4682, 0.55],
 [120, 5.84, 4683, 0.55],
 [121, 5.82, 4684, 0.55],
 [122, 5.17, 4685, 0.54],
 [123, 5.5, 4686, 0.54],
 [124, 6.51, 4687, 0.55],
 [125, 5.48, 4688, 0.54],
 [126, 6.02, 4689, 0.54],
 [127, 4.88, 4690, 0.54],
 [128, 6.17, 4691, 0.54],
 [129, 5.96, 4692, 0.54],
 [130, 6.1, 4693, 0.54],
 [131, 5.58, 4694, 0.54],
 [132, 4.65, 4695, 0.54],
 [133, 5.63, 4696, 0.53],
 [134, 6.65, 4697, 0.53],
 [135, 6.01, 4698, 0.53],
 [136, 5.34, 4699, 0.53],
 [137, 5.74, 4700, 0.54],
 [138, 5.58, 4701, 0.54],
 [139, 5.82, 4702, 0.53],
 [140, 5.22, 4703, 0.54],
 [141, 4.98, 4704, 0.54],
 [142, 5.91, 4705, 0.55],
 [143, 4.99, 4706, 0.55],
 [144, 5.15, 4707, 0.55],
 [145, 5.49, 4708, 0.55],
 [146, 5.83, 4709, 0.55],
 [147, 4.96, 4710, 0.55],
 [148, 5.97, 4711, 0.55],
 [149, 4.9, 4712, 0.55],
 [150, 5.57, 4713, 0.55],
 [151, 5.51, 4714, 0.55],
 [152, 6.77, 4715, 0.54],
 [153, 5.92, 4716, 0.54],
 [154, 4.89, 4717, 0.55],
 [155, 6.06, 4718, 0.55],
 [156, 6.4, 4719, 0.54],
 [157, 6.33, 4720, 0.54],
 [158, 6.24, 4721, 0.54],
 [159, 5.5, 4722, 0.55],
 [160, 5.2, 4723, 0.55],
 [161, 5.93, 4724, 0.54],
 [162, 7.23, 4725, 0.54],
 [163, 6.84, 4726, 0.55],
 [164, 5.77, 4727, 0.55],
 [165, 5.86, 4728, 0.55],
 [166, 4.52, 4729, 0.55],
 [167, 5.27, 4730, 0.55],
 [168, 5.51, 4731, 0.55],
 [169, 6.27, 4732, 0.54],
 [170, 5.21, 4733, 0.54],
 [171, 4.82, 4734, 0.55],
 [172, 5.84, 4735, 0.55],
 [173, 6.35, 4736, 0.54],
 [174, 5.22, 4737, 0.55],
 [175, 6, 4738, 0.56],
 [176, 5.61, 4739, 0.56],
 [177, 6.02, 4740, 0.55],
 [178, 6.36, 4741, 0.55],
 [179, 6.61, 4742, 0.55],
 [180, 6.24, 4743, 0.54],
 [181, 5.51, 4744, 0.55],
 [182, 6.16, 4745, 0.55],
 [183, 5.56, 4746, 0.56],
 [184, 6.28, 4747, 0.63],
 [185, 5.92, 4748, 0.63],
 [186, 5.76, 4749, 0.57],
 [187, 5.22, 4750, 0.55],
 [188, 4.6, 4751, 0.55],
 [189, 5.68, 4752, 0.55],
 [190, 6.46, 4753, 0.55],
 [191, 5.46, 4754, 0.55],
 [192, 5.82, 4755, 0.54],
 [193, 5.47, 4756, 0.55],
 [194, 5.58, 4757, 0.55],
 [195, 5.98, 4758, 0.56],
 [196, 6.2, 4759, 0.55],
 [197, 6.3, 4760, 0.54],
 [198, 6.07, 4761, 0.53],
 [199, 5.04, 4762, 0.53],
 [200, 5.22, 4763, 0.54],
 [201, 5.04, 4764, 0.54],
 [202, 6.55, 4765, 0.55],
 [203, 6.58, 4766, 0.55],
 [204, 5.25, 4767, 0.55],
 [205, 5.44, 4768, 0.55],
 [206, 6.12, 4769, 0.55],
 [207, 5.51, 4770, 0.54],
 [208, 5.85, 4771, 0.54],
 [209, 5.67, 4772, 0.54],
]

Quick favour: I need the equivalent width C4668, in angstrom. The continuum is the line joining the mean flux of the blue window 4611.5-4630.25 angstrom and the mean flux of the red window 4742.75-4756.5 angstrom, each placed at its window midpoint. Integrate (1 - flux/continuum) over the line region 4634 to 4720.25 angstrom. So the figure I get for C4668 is 1.3 angstrom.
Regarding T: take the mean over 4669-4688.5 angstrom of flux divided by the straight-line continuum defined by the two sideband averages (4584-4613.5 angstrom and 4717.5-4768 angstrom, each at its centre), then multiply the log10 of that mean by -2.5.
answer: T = 0.02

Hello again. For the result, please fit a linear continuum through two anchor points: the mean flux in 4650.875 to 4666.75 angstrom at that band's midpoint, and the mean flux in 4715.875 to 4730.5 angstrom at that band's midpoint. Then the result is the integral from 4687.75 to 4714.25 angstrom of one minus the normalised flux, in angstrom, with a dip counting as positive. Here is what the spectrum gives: 1.3 angstrom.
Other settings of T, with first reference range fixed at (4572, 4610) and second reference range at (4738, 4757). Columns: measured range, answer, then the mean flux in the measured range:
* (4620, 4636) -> -0.040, 5.91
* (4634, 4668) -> 0.005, 5.7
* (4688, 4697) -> 0.017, 5.67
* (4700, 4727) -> 0.009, 5.74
